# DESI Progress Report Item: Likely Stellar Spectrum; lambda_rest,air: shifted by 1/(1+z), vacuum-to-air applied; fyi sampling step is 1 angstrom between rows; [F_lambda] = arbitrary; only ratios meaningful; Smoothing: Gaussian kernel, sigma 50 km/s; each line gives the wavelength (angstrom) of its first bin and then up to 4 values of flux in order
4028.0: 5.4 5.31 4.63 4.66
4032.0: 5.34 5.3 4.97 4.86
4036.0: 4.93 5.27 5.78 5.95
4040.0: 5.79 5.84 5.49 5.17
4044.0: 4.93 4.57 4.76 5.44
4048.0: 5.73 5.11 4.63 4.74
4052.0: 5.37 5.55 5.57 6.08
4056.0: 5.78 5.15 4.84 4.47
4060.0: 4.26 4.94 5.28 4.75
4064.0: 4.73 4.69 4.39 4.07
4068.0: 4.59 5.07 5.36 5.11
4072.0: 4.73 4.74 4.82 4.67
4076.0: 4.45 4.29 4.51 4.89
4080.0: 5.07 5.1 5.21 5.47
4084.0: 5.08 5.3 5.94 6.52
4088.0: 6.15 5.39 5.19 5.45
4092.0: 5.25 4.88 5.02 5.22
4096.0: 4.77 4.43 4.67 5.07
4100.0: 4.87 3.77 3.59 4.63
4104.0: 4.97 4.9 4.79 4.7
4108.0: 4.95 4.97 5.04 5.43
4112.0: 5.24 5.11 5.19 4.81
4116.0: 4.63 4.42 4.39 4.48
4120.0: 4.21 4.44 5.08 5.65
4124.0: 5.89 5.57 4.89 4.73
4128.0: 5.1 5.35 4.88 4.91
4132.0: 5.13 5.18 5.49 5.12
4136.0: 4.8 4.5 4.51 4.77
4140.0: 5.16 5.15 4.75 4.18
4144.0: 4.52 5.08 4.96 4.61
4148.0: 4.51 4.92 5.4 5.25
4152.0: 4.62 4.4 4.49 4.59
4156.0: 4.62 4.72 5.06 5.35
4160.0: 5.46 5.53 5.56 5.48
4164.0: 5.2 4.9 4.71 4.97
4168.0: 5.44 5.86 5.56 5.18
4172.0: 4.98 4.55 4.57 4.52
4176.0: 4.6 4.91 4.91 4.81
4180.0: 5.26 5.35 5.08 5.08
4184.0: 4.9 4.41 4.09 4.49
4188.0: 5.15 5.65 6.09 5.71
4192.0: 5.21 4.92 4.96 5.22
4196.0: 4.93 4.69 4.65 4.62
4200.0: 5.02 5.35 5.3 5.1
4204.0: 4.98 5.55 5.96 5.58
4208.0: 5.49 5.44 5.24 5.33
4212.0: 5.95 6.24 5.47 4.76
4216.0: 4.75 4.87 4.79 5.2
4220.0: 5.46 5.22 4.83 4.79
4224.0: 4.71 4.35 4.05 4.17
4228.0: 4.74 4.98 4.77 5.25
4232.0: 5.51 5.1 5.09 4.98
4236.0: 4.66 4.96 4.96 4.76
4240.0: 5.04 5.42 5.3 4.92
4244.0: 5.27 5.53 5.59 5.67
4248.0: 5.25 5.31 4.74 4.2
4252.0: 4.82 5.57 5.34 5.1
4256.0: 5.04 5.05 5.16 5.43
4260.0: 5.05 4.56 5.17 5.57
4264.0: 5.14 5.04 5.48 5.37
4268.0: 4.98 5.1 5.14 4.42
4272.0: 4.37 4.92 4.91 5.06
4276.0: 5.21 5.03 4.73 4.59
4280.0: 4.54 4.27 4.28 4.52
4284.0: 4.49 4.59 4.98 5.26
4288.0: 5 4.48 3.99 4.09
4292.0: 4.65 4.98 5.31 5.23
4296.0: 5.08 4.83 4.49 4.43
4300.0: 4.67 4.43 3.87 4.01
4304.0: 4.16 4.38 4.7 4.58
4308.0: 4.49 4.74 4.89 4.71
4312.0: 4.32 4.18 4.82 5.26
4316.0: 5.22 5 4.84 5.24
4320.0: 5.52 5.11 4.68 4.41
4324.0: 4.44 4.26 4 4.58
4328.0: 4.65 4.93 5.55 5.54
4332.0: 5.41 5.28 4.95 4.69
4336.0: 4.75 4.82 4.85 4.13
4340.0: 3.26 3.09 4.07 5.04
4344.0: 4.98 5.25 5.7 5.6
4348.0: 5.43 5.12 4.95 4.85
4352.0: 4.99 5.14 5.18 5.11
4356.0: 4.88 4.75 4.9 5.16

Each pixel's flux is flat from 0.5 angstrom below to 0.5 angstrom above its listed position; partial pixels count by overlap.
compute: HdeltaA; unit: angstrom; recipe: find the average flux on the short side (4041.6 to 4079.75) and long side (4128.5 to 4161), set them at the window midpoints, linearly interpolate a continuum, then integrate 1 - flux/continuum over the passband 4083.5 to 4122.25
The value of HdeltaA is -0.2 angstrom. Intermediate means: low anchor 4.94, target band 4.95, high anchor 4.9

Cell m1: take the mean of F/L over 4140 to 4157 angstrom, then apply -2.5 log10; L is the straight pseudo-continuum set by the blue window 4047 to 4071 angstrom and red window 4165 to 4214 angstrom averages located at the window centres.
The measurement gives 0.07 mag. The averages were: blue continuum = 5.02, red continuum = 5.14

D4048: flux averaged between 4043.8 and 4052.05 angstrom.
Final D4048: 5.02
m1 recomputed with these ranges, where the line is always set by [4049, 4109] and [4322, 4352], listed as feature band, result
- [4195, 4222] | -0.075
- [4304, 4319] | 0.017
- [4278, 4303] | 0.045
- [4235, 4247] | -0.064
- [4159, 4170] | -0.089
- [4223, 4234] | 0.018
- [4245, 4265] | -0.068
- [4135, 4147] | 0.034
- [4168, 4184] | -0.028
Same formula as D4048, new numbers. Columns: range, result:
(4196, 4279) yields 5.08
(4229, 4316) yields 4.88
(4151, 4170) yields 5.07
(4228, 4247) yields 5.12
